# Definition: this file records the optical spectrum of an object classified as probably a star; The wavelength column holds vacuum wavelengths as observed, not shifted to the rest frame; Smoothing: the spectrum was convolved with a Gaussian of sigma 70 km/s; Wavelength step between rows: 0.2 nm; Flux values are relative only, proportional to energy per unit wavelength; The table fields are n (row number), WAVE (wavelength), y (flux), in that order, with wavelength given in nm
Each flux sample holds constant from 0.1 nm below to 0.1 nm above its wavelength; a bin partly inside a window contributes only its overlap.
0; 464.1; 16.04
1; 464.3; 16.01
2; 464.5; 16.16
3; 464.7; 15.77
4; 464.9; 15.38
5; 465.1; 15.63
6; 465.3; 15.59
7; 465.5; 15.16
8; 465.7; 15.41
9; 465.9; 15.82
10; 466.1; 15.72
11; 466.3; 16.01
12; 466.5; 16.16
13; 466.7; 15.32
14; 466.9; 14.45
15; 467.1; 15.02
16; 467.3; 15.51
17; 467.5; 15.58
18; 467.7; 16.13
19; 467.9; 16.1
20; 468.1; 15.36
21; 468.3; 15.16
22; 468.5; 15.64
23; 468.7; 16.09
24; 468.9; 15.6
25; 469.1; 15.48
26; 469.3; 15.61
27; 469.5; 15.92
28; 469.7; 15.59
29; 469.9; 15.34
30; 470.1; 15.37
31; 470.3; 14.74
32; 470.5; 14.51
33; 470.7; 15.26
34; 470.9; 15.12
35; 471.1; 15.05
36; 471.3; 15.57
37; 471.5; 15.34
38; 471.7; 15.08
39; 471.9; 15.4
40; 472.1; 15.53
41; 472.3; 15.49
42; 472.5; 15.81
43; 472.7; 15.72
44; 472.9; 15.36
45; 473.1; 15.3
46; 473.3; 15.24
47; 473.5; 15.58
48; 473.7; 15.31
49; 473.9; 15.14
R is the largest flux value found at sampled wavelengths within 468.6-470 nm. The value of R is 16.09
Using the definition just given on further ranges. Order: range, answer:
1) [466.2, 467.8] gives 16.16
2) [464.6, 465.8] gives 15.77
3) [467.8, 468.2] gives 16.1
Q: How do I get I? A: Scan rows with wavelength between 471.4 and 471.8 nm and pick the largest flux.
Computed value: 15.34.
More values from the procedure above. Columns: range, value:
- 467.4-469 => 16.13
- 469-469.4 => 15.61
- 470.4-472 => 15.57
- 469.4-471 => 15.92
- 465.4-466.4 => 16.01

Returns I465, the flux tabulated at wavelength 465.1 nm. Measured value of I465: 15.63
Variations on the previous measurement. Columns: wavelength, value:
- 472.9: 15.36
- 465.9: 15.82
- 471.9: 15.4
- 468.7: 16.09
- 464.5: 16.16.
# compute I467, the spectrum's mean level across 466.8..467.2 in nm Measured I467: 14.7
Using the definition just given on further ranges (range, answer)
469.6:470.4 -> 15.3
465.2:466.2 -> 15.5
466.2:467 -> 15.5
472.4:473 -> 15.6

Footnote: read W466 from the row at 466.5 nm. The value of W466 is 16.16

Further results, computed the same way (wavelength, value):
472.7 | 15.72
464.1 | 16.04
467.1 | 15.02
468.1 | 15.36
